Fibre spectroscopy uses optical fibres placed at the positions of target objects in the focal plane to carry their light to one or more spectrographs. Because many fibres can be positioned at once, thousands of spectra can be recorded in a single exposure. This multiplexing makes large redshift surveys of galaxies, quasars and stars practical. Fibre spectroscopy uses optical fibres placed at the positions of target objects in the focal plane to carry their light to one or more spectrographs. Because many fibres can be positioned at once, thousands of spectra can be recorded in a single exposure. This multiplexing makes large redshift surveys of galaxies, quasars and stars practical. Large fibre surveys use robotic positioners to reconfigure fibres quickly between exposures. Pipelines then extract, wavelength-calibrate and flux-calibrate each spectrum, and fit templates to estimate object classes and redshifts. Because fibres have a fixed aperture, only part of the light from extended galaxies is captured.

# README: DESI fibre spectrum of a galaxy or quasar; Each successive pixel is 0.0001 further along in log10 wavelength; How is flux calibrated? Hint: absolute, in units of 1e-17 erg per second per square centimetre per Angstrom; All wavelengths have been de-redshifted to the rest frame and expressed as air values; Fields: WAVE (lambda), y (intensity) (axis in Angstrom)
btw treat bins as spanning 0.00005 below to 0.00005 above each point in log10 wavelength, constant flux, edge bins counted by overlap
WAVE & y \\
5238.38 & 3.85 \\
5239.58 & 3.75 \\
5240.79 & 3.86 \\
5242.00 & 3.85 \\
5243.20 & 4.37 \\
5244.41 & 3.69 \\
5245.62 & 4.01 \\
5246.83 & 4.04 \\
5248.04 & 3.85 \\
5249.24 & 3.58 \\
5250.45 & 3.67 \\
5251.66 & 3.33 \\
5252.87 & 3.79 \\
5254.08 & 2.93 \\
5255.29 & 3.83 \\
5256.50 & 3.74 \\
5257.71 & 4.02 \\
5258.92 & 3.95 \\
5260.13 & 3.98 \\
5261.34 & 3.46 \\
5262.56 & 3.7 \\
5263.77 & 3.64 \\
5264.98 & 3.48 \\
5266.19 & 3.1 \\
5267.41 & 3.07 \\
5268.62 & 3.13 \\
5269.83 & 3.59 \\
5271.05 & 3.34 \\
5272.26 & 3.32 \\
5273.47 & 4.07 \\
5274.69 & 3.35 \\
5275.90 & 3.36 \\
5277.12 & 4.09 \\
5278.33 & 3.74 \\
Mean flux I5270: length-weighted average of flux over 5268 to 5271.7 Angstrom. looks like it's 3.36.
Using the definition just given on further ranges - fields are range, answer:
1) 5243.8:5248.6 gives 3.89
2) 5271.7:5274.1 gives 3.7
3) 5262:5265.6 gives 3.61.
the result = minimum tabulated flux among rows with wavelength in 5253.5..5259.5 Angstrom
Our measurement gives 2.93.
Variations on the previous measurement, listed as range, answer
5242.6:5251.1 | 3.58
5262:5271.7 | 3.07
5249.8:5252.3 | 3.33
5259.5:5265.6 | 3.46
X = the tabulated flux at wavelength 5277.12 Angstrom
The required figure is 4.09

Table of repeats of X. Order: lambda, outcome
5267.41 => 3.07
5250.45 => 3.67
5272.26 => 3.32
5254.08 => 2.93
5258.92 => 3.95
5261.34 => 3.46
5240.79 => 3.86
